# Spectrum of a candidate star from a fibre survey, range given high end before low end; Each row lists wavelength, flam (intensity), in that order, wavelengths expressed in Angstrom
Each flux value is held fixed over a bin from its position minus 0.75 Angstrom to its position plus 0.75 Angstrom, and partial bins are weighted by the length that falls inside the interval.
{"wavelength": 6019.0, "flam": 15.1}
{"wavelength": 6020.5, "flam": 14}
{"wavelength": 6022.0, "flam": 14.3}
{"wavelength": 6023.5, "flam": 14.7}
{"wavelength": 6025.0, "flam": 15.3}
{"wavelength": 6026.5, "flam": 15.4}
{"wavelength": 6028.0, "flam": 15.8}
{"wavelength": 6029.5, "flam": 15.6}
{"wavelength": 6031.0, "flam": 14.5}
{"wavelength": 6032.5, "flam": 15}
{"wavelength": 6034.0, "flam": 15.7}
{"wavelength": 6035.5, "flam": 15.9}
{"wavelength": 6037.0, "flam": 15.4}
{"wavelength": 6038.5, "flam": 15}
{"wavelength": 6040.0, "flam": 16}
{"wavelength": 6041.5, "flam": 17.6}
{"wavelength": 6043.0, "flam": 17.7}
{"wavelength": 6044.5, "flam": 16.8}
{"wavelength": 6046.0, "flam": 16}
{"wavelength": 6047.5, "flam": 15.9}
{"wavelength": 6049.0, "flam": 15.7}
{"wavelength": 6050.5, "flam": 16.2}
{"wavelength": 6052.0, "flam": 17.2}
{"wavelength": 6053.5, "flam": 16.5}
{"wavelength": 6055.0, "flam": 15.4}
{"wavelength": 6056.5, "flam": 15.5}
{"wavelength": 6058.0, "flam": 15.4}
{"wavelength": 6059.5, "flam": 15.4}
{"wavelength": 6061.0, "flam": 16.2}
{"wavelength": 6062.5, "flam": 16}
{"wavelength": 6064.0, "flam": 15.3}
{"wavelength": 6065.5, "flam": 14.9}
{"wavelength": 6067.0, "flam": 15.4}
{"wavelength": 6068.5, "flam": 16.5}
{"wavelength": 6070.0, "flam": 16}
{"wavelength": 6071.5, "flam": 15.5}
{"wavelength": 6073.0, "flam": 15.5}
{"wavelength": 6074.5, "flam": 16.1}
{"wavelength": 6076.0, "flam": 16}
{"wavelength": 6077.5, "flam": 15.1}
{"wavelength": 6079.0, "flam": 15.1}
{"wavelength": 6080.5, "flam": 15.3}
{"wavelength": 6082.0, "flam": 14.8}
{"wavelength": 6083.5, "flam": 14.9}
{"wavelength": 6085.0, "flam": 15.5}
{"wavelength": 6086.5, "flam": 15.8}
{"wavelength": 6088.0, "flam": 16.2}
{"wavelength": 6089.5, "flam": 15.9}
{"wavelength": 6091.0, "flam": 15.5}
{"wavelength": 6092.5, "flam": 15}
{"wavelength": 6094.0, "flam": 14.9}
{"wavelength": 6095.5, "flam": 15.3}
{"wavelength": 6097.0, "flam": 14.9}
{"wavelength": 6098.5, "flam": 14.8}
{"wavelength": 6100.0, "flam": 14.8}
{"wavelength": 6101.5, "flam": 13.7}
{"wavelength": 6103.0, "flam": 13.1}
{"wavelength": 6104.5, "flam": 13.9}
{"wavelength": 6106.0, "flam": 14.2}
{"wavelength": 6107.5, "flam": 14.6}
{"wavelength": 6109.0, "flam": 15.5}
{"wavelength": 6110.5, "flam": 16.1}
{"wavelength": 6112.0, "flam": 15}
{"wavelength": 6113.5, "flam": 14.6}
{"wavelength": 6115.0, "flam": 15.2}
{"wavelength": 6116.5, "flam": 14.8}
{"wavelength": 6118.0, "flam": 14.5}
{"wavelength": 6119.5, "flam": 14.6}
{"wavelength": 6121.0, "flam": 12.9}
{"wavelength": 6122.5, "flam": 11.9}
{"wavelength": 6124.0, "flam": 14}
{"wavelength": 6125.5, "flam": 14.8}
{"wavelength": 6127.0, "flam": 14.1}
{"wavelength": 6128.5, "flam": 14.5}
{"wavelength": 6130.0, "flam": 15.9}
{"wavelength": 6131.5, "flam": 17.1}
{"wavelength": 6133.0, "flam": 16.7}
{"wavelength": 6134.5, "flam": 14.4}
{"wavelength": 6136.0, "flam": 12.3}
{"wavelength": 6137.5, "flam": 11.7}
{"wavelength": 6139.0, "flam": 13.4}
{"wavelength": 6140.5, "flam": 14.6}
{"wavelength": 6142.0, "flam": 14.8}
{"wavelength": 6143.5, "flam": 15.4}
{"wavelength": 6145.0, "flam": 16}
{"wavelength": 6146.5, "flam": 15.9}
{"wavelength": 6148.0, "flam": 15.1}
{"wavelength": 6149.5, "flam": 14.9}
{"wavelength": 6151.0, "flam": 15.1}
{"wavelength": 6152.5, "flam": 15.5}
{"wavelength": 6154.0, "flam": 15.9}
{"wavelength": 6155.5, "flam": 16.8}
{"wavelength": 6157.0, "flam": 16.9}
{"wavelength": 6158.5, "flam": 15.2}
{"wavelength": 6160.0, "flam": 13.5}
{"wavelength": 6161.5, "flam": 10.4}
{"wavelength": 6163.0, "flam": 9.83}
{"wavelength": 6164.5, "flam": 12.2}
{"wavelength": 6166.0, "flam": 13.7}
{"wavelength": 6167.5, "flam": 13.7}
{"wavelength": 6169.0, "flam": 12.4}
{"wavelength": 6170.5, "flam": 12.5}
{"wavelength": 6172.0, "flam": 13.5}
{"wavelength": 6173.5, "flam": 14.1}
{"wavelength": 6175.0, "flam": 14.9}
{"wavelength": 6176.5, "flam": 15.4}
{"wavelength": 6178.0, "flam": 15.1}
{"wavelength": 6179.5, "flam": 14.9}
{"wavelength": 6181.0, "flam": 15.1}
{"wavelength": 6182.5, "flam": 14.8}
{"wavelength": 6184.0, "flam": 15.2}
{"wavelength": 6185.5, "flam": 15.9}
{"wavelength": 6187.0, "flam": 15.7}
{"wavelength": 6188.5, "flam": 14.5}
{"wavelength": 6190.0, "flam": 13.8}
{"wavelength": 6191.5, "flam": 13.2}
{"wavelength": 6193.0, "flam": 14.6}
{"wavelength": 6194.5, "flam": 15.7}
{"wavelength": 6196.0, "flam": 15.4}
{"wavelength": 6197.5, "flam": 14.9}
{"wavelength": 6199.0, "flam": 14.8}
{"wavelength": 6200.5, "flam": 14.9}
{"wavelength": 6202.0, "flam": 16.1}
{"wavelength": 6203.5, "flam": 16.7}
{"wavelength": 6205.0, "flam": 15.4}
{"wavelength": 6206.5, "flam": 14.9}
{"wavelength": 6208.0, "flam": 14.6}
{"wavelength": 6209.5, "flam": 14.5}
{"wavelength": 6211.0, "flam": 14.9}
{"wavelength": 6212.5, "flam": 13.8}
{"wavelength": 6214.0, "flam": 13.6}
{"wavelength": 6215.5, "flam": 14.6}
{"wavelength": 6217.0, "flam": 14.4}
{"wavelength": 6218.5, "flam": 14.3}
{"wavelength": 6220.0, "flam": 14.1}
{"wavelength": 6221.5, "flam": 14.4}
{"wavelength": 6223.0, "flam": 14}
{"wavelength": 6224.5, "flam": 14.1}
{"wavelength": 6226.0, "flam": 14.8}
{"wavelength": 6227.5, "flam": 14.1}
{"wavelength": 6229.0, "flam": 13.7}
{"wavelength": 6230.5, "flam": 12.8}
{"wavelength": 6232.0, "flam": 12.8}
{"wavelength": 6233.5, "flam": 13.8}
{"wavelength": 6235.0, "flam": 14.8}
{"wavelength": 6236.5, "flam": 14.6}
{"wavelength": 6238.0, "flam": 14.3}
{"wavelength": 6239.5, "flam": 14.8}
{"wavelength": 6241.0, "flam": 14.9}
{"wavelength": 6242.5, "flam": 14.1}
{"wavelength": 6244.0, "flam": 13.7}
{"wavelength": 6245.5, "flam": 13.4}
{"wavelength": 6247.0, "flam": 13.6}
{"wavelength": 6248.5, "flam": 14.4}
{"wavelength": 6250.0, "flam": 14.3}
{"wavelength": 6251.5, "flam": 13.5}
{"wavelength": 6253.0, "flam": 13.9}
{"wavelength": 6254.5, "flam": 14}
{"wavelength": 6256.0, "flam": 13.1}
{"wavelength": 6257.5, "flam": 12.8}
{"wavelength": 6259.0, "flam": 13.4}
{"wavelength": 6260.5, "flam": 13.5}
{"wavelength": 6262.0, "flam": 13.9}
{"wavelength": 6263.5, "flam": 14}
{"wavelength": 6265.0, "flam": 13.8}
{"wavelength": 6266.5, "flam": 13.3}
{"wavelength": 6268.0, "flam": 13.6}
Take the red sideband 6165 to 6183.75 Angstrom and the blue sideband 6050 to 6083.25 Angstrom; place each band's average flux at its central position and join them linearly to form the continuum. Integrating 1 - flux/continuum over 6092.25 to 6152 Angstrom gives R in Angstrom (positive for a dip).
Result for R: 1.1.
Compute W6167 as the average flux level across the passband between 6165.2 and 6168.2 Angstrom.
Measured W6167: 13.7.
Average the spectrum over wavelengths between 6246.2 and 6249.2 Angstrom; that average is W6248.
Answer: 14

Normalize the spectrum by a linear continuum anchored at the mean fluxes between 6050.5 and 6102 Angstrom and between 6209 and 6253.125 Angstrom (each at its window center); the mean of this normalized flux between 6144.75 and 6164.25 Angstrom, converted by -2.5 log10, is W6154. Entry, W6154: 0.01 mag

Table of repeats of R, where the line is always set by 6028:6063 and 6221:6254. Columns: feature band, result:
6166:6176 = 0.76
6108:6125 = 0.85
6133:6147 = 0.58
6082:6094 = 0.05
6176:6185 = -0.31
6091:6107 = 0.93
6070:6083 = 0.15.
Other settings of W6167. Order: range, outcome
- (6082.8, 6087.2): 15.4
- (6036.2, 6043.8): 16.3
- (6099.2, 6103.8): 13.9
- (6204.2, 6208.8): 15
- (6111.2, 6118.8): 14.8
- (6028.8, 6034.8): 15.2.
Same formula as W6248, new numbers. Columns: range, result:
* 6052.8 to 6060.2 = 15.6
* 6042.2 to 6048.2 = 16.6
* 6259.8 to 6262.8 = 13.7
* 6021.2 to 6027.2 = 14.9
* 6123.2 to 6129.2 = 14.3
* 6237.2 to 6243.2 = 14.5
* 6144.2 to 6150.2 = 15.5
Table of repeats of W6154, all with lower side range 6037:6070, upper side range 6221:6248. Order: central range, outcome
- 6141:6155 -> -0.03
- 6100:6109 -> 0.10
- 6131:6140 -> 0.07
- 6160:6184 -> 0.09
